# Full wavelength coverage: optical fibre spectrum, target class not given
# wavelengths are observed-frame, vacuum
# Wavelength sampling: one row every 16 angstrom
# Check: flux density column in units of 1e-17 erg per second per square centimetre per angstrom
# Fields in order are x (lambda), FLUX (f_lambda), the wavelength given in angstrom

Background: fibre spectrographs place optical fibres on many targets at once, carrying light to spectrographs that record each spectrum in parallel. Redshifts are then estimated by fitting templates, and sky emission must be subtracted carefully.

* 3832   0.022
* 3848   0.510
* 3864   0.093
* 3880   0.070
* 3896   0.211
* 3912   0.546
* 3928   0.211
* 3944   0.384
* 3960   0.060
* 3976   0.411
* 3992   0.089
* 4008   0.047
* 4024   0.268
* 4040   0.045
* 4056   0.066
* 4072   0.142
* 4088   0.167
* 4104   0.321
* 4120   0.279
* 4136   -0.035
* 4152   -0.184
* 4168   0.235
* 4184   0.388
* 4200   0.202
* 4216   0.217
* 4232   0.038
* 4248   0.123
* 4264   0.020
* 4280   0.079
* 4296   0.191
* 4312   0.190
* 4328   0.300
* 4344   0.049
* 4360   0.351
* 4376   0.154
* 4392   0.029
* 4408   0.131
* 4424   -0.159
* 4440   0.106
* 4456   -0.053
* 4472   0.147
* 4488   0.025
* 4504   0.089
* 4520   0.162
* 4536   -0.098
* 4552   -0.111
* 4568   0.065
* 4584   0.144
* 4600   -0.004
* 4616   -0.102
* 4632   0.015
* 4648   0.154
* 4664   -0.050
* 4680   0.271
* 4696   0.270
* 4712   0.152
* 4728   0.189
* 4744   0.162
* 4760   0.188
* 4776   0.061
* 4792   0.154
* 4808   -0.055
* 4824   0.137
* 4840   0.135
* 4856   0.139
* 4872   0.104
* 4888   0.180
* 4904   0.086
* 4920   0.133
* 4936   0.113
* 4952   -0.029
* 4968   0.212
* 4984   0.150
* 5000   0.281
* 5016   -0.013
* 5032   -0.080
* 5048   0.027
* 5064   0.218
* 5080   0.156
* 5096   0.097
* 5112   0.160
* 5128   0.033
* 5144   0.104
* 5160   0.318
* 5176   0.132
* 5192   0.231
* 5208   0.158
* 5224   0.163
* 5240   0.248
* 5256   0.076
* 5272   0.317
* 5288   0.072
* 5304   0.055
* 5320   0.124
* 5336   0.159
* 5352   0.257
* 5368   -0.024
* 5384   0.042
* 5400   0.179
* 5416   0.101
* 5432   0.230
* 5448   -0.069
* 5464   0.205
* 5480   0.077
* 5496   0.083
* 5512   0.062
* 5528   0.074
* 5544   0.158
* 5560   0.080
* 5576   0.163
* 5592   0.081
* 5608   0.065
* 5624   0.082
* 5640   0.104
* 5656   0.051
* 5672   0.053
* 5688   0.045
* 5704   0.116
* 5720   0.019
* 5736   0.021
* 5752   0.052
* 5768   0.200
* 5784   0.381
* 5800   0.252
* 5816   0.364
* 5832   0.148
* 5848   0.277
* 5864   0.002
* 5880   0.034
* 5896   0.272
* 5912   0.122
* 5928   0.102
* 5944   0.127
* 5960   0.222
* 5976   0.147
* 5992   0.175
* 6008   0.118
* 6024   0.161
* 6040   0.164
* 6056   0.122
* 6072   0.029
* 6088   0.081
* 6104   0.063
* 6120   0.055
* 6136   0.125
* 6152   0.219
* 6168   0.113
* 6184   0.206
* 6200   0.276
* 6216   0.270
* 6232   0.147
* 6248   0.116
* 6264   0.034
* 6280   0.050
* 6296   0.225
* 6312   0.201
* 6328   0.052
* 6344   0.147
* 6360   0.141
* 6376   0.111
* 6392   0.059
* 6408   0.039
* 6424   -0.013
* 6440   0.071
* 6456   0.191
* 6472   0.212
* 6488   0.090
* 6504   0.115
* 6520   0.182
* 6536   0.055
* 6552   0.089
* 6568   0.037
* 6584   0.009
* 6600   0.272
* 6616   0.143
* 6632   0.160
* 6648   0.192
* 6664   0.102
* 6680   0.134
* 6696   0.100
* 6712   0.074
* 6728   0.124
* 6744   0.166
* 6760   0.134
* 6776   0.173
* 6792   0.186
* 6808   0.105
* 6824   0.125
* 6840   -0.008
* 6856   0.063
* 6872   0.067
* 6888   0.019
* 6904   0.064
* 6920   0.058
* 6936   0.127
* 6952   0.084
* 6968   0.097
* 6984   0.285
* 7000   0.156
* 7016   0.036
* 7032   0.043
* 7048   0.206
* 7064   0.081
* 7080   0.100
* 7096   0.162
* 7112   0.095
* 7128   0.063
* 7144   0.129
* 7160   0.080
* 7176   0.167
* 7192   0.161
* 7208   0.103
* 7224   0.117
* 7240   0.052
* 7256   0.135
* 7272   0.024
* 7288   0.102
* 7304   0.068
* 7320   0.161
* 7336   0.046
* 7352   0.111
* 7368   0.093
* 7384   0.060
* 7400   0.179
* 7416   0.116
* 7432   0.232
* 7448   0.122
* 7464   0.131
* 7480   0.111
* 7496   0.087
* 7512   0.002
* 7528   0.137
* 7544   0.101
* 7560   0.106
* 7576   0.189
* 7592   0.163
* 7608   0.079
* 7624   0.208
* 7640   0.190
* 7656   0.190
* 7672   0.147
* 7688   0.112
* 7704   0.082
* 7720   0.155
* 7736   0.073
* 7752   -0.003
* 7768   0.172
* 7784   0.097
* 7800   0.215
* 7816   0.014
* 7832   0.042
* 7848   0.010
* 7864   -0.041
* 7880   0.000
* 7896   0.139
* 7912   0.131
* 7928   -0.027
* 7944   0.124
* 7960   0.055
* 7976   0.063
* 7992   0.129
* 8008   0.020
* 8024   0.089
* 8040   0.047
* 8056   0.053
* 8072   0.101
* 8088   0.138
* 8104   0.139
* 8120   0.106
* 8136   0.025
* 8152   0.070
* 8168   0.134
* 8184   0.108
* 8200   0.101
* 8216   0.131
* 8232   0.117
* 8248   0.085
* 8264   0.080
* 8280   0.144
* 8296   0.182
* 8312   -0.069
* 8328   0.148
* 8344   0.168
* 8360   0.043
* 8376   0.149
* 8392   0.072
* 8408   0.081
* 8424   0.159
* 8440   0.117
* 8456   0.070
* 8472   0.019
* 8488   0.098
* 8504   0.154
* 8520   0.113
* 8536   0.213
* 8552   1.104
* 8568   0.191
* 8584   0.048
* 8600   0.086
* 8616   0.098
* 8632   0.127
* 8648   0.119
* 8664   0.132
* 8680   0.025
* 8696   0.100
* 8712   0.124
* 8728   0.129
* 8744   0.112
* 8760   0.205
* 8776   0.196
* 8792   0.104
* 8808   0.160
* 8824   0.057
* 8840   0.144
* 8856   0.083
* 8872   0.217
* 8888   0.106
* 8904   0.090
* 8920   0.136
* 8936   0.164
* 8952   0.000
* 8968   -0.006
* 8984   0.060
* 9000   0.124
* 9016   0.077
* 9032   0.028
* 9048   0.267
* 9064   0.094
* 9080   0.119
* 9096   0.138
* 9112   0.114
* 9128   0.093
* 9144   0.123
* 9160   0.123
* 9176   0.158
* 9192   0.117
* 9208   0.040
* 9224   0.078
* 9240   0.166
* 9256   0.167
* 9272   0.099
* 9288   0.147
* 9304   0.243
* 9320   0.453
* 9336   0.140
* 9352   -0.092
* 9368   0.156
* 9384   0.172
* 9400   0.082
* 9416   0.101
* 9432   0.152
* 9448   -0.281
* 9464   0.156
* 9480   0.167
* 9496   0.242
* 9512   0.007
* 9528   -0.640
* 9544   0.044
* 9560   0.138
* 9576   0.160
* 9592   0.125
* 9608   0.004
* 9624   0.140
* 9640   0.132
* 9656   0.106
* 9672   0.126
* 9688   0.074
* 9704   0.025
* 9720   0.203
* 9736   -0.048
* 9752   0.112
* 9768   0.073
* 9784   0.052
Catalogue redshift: 1.29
